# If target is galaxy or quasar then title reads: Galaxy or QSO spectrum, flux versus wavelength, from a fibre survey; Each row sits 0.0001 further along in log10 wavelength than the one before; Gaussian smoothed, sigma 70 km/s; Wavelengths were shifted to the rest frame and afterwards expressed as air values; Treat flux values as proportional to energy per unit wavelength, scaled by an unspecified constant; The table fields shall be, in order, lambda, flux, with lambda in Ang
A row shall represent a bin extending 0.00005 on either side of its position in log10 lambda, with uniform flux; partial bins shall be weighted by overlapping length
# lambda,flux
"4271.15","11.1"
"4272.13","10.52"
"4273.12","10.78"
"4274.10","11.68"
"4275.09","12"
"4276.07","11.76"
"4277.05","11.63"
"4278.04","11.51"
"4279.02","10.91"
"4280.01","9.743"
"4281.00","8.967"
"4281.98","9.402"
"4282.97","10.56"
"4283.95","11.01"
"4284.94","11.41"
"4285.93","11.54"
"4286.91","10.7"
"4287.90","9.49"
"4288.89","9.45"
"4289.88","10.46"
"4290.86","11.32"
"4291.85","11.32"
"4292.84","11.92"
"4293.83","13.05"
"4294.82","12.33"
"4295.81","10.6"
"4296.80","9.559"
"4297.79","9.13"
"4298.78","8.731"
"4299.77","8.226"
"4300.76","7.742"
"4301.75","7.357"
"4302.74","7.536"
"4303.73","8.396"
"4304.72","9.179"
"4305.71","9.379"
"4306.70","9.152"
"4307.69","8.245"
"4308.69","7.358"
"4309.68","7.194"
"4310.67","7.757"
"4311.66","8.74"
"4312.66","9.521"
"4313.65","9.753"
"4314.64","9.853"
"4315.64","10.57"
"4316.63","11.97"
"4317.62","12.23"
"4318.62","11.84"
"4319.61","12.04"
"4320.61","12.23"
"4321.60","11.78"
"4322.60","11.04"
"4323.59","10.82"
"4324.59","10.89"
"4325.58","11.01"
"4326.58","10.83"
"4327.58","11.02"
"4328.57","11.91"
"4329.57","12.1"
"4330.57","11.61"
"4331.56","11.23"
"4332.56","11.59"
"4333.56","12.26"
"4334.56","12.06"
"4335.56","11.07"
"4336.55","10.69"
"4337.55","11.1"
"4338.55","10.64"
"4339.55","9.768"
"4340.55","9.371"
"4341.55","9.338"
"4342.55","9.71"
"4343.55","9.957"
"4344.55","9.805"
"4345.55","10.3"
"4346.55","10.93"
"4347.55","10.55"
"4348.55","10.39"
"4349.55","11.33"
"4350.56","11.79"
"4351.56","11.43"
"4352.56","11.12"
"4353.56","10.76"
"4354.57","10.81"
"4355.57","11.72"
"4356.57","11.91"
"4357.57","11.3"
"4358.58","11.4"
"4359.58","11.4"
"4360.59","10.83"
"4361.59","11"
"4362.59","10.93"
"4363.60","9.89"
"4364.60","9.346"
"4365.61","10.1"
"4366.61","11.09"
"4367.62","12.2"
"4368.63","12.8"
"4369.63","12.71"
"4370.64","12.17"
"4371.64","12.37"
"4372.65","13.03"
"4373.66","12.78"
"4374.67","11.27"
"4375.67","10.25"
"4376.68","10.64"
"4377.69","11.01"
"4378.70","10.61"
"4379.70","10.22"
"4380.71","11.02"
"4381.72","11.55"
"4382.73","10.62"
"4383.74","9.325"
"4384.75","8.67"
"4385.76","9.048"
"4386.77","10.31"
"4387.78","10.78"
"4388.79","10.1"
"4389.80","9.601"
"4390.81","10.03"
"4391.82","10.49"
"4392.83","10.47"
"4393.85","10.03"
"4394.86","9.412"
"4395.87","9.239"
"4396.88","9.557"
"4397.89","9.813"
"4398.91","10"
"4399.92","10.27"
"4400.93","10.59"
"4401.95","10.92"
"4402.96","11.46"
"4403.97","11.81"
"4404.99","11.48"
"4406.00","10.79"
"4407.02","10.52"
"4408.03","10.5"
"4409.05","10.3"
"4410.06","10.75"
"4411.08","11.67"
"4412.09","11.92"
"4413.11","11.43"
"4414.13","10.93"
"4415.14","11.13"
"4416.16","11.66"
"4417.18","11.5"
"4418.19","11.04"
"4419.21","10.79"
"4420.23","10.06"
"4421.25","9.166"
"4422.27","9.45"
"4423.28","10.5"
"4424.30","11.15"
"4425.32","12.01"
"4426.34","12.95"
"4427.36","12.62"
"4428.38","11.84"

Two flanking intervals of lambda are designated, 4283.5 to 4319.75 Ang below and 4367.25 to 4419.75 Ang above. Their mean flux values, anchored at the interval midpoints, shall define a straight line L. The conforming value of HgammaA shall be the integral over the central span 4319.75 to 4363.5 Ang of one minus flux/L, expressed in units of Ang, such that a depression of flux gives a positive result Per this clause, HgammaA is -3.10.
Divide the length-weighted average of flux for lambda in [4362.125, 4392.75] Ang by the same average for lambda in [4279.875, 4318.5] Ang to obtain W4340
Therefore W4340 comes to 1.1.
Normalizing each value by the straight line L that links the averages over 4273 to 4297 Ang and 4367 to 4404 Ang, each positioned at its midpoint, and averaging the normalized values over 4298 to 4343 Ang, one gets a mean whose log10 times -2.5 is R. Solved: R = 0.074 mag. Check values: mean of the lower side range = 10.9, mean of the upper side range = 10.7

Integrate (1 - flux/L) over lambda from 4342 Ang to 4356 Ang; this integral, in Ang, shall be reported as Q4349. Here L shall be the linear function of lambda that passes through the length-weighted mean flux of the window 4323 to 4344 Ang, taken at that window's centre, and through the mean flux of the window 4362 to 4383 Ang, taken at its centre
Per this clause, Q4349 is 0.39 Ang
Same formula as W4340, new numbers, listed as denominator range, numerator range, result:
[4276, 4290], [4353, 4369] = 1.05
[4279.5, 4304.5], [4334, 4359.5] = 1.08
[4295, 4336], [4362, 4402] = 1.05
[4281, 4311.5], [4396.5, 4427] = 1.13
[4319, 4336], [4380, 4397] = 0.87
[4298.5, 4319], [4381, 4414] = 1.15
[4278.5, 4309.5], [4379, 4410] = 1.05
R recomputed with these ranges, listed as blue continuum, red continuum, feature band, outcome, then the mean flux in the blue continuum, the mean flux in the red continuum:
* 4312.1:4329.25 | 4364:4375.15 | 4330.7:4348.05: 0.07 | 11.1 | 11.8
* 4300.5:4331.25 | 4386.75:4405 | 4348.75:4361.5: -0.11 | 10.1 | 10.3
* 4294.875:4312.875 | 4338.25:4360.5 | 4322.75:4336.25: -0.16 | 8.62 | 10.7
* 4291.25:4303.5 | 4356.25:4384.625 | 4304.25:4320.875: 0.03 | 9.77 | 11.2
